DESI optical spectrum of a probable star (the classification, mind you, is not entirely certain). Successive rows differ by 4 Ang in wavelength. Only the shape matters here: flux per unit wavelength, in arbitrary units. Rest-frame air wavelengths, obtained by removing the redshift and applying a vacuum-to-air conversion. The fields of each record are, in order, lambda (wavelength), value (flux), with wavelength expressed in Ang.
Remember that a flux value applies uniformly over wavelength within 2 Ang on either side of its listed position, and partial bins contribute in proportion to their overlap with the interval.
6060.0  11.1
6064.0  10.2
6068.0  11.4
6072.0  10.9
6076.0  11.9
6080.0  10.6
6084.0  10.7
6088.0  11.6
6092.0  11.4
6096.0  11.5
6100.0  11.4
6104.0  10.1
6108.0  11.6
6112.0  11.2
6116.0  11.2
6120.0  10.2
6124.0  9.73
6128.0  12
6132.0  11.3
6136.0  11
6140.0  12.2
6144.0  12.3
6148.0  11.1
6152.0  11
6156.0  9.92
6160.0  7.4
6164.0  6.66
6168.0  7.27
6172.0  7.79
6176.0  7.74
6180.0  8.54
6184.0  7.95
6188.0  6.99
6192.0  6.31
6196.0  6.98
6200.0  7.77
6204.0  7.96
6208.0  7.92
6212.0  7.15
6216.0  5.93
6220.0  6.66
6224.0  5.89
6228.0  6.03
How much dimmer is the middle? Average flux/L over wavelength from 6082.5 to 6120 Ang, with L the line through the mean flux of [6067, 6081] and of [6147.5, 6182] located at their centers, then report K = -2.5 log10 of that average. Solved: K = -0.07 mag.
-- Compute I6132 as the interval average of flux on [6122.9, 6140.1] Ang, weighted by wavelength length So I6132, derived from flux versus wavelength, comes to 11.2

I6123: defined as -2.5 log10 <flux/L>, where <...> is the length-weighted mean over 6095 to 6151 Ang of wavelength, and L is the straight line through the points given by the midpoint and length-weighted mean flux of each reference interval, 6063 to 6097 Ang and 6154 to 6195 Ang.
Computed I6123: -0.18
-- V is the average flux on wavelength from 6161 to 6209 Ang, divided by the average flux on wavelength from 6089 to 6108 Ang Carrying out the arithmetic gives 0.7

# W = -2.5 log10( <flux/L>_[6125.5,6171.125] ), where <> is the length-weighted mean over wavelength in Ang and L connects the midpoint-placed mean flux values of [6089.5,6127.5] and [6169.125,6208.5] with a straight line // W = -0.09 mag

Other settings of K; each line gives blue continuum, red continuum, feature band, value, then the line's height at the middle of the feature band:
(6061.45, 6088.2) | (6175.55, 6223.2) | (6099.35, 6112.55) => -0.10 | 10.1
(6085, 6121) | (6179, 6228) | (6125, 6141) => -0.16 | 9.94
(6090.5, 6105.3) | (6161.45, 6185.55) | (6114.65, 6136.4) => -0.11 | 9.86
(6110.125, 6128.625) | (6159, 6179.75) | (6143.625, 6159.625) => -0.22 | 8.64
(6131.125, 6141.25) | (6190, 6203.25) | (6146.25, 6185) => 0.10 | 9.35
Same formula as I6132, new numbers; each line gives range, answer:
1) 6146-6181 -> 8.6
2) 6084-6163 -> 10.9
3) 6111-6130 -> 10.8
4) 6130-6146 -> 11.7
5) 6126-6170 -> 10.2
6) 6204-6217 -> 7.23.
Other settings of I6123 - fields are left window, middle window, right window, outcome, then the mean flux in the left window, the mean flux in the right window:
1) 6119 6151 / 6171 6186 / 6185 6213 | 0.07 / 11.3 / 7.33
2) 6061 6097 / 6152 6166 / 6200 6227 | 0.03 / 11.1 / 6.95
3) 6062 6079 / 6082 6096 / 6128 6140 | -0.01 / 11.1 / 11.5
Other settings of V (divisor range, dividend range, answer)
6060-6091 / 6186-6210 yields 0.66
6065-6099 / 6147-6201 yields 0.72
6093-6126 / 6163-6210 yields 0.69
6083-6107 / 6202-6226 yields 0.62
